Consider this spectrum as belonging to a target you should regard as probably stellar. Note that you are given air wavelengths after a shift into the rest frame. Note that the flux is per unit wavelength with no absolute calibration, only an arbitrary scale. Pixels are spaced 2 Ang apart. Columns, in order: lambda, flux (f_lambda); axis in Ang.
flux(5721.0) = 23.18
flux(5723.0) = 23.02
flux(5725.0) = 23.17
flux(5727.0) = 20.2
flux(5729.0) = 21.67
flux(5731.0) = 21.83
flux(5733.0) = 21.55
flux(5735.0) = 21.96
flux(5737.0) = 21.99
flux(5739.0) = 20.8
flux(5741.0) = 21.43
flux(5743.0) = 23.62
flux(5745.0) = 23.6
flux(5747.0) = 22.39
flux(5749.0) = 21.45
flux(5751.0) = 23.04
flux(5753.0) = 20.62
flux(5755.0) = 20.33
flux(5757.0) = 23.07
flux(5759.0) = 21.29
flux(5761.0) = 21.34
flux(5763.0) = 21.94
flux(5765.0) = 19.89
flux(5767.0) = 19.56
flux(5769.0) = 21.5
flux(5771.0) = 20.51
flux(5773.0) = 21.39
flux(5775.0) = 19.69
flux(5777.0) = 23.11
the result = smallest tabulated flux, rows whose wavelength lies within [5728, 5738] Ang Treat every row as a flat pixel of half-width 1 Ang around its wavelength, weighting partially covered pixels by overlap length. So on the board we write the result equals 21.55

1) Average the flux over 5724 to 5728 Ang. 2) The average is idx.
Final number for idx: 21.7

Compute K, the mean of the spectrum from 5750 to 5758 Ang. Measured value 21.8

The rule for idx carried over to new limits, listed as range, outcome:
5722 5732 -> 22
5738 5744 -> 21.9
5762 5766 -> 20.9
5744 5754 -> 22.2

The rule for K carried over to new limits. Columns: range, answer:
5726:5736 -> 21.4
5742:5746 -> 23.6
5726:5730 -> 20.9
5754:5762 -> 21.5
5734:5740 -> 21.6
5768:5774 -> 21.1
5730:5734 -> 21.7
